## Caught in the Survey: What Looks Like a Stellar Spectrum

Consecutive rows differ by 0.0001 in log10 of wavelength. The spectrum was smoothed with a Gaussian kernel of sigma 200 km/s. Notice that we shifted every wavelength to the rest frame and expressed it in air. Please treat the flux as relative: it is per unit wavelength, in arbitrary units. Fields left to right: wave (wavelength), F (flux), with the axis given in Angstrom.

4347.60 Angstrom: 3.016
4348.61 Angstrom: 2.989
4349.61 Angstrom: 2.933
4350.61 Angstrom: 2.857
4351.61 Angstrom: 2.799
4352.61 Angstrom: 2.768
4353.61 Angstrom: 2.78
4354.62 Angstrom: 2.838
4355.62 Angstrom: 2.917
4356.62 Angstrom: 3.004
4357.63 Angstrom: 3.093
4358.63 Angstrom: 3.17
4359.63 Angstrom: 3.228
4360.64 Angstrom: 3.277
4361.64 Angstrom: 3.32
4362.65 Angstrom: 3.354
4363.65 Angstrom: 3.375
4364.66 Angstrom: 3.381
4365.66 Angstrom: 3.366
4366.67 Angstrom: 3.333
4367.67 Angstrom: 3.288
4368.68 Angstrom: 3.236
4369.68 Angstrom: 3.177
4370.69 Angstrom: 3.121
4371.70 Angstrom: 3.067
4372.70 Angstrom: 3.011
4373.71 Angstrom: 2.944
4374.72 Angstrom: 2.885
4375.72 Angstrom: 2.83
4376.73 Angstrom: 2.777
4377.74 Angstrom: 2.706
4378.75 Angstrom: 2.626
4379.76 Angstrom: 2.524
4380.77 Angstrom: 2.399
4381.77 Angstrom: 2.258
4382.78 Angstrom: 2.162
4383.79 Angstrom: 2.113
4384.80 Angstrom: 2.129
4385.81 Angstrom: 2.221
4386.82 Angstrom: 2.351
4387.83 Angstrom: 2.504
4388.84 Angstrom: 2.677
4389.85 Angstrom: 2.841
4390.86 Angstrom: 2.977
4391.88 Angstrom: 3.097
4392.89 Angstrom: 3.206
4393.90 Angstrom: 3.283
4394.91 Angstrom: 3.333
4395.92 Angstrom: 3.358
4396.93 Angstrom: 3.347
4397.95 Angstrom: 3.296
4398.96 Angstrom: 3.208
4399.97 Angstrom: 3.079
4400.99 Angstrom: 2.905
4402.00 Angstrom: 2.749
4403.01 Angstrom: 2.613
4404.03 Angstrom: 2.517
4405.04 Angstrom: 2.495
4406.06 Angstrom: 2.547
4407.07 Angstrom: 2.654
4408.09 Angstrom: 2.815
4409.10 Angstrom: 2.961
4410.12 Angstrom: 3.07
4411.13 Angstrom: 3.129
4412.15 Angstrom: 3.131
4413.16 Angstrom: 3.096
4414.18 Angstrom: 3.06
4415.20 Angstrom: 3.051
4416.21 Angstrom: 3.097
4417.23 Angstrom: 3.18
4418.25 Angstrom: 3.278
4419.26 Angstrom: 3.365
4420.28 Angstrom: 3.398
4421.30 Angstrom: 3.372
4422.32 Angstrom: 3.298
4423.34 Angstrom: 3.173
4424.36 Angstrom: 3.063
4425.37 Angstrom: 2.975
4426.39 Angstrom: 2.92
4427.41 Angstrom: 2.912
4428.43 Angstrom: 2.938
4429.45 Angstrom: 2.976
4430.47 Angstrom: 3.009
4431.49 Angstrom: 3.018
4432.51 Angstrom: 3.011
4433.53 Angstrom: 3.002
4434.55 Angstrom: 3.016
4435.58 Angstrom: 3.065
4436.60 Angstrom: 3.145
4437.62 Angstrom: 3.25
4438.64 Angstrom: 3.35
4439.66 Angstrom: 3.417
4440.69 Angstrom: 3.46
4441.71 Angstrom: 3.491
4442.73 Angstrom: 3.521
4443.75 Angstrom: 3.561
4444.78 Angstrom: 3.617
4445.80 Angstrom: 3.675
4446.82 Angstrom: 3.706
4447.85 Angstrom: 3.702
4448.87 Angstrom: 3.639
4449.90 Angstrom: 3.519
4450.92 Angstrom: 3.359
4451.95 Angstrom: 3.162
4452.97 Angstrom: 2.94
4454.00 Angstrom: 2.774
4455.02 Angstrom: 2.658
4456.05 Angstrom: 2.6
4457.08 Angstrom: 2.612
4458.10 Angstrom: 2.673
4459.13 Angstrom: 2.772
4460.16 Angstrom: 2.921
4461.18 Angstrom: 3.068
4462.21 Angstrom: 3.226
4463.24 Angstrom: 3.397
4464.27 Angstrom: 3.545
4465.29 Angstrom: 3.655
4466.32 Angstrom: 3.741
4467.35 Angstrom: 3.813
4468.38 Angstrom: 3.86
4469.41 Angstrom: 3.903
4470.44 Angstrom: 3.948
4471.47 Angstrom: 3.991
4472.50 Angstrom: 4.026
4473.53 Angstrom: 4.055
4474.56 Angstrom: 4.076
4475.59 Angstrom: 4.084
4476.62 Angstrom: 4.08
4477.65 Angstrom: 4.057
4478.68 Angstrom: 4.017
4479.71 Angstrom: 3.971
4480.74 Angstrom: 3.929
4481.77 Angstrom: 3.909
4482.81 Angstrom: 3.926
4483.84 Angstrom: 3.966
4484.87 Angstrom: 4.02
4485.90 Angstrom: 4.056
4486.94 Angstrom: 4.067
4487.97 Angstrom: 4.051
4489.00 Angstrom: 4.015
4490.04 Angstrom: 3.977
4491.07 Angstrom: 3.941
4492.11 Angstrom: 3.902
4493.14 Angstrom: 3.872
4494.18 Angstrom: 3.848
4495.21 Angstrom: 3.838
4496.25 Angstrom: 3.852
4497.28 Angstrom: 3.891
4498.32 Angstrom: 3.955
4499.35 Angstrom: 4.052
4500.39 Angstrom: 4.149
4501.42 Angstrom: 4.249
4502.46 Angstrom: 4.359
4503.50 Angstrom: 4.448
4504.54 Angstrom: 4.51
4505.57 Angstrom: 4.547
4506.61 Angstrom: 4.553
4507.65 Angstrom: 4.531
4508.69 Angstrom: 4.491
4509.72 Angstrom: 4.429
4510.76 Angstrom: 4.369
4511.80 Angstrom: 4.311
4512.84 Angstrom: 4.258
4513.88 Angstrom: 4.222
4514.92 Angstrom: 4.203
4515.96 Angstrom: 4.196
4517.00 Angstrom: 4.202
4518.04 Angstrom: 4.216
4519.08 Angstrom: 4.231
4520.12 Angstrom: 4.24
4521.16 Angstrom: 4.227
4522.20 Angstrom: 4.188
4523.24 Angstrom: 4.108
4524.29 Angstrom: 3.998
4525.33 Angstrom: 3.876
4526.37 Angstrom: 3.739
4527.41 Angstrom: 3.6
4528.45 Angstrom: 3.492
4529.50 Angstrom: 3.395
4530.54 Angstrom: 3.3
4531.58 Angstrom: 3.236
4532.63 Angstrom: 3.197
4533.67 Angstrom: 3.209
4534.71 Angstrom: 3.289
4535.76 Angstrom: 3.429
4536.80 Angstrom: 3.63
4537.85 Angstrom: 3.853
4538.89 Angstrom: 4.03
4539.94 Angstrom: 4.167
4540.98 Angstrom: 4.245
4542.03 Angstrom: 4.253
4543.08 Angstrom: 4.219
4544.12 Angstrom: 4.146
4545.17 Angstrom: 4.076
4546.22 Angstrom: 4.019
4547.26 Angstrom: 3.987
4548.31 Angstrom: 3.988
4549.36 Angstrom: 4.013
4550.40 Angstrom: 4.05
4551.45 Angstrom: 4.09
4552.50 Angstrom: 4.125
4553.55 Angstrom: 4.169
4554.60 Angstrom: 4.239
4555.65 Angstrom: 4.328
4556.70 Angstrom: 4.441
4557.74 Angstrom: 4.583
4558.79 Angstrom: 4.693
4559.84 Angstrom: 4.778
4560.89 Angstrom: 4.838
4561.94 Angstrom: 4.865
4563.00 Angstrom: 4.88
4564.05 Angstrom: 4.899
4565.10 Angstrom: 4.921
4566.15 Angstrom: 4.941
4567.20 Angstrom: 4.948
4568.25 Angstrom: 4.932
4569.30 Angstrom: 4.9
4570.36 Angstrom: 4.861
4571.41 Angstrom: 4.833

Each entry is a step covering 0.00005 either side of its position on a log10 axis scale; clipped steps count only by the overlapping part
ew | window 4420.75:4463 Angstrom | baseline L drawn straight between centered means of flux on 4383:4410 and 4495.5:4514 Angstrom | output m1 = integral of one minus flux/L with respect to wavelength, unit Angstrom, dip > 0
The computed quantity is 3.2 Angstrom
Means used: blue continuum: 2.81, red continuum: 4.28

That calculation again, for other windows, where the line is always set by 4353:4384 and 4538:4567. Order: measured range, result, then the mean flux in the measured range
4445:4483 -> 1.6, 3.54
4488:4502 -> -0.1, 3.97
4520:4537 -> 2.2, 3.64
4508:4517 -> -0.5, 4.31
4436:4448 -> 0.1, 3.48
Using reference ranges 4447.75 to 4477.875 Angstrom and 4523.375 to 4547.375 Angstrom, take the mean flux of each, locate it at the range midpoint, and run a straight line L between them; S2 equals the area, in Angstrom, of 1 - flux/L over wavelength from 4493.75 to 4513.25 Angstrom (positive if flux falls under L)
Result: -3.34 Angstrom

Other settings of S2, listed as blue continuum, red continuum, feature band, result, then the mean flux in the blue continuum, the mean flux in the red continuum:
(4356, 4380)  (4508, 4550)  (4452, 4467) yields 2.2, 3.09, 3.96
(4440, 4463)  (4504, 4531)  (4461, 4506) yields -3.7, 3.21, 4.13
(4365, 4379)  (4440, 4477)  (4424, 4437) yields 1.3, 3.04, 3.46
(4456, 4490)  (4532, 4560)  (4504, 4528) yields -2.0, 3.72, 4.03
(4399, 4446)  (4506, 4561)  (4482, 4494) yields -1.0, 3.09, 4.06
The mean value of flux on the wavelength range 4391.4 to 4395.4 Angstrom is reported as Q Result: 3.23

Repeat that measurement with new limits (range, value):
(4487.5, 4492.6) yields 3.97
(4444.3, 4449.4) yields 3.67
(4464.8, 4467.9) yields 3.73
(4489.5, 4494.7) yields 3.91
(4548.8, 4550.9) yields 4.04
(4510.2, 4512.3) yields 4.34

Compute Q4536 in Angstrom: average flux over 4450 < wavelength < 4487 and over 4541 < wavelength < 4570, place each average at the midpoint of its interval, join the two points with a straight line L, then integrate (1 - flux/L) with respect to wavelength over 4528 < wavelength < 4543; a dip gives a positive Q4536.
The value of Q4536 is 2.2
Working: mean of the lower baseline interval 3.57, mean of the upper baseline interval 4.45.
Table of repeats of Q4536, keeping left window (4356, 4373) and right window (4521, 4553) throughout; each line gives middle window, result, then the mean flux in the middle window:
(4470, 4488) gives -1.9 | 4.01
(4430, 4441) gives 1.0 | 3.15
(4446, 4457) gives 1.1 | 3.19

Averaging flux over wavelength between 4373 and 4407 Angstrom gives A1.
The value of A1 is 2.76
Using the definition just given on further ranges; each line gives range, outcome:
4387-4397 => 3.03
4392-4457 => 3.13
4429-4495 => 3.54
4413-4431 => 3.12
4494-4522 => 4.24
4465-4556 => 4.01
